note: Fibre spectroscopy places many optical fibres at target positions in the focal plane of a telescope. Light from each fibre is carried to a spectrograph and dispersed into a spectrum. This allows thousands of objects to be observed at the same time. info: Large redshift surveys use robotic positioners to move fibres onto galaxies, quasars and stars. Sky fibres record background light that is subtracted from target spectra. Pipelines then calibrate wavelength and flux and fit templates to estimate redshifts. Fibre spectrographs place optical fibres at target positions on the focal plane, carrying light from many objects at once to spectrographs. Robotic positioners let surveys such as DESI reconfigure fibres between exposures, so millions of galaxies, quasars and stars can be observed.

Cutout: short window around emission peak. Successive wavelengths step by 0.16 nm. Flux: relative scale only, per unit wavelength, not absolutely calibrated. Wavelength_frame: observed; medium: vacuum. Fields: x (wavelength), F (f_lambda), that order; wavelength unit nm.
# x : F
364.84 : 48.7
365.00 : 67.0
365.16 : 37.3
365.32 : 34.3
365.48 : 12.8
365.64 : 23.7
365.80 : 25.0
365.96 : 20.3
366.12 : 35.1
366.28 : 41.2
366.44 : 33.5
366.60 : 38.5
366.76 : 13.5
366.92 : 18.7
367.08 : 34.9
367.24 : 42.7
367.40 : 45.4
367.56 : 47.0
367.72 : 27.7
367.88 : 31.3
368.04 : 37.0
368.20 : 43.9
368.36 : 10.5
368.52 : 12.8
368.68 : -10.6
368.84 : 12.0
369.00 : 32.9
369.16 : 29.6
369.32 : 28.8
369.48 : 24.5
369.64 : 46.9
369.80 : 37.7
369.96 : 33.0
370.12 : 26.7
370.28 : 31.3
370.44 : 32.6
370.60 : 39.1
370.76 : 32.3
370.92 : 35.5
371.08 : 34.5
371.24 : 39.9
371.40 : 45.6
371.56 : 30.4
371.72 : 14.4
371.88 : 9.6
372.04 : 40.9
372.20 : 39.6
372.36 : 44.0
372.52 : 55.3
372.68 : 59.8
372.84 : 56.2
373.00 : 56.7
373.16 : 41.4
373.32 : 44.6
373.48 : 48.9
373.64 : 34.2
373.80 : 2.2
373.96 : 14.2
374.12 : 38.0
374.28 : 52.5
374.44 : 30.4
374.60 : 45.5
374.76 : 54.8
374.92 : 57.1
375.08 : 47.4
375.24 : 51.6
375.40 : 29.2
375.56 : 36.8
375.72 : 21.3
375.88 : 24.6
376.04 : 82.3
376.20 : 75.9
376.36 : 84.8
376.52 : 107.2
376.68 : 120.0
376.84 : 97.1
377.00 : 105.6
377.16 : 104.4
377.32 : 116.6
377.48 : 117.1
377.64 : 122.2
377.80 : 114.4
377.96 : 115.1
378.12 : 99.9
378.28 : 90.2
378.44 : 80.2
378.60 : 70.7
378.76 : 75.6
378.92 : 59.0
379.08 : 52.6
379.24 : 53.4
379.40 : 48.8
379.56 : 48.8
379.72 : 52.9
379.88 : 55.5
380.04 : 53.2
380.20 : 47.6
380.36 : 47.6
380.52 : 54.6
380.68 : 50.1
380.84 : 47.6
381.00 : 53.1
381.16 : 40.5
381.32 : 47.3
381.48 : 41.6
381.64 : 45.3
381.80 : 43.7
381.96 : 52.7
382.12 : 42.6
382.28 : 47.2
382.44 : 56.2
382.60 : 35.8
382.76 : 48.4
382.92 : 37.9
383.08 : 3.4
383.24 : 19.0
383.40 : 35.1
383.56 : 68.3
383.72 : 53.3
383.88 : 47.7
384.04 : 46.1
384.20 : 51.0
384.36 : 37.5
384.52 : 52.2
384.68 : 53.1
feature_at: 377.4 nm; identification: Ly-alpha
